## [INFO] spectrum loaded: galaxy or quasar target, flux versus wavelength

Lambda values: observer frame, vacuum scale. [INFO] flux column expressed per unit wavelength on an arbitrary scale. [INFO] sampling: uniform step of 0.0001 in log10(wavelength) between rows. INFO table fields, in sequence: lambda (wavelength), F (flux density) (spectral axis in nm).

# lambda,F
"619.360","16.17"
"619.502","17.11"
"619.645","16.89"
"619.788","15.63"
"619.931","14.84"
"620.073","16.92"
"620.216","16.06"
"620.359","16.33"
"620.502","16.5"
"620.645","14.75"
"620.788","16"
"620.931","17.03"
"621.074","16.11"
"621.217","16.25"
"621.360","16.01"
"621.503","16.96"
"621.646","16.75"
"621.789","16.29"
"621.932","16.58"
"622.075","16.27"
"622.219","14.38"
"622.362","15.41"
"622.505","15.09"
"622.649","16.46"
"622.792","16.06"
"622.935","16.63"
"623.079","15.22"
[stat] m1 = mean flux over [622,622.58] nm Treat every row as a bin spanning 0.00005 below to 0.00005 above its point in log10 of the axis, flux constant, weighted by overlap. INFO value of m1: 15.3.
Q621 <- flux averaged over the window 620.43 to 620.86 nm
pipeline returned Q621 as 15.7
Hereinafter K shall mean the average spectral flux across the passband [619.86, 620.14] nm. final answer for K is 15.9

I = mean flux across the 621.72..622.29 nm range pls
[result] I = 15.9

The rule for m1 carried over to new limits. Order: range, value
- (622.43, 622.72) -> 15.8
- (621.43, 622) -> 16.7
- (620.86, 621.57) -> 16.5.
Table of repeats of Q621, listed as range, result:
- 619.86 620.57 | 16.1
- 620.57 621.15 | 16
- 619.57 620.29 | 16.1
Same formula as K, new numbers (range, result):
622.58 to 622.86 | 16.3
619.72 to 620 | 15.2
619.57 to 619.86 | 16.2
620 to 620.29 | 16.5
